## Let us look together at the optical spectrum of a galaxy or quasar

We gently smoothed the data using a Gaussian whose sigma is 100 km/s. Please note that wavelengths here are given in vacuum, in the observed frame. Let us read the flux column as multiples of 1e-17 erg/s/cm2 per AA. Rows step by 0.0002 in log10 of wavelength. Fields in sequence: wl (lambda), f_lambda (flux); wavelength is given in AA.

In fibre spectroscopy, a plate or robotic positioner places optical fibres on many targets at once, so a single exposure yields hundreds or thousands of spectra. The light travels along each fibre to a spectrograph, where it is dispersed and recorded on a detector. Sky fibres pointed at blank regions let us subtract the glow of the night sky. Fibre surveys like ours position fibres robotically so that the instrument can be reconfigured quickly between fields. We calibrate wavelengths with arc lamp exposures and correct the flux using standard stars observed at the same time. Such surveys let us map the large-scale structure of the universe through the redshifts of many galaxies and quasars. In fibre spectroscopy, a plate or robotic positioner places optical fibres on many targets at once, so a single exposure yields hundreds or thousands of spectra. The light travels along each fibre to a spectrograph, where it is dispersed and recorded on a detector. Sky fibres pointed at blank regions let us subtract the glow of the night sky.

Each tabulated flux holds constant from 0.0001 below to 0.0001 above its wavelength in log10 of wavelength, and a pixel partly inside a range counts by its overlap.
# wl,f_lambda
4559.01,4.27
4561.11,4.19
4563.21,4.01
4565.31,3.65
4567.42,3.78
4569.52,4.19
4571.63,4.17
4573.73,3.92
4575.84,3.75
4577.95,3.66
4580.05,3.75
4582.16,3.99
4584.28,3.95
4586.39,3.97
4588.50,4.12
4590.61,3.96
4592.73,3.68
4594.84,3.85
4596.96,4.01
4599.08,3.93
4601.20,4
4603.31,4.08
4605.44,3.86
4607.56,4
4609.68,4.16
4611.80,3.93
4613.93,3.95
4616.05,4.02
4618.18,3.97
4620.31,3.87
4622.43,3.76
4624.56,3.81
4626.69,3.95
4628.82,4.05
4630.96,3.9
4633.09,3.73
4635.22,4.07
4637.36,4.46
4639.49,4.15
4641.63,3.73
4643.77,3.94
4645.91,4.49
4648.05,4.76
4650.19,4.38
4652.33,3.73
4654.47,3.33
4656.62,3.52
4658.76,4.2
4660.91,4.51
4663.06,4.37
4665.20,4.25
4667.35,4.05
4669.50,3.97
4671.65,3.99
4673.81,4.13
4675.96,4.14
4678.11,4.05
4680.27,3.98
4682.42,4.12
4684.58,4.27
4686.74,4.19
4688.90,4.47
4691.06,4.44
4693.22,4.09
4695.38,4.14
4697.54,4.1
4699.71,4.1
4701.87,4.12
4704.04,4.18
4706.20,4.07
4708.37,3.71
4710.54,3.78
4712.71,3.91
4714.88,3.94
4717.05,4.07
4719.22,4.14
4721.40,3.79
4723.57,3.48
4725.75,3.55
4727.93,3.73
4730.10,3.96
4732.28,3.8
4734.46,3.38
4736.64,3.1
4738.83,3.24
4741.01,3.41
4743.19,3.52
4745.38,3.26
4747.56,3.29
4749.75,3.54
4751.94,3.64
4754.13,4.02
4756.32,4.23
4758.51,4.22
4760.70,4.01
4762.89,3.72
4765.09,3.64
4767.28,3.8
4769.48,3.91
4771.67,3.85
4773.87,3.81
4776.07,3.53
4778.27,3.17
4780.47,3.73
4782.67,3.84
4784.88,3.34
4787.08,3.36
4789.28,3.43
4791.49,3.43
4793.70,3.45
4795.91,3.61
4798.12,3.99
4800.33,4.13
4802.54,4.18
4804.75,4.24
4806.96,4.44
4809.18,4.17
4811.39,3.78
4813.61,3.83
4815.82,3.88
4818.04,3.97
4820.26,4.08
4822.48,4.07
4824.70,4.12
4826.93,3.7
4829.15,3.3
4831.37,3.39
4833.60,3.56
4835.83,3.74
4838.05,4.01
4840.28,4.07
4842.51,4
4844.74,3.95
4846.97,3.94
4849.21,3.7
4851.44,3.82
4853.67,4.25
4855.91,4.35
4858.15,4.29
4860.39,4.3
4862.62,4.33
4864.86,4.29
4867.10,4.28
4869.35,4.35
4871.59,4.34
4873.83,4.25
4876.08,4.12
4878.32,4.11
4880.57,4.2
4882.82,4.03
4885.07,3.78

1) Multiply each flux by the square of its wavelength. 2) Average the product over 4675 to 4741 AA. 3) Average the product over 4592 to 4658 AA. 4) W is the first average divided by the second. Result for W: 1.02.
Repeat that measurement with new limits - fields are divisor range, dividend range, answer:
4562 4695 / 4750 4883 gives 1.06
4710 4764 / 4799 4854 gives 1.10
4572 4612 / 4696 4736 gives 1.04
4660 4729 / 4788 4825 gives 1.01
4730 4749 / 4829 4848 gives 1.16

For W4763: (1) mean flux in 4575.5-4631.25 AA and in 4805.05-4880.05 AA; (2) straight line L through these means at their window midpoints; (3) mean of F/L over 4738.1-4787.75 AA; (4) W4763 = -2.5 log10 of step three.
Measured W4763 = 0.094 mag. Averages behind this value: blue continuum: 3.93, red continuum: 4.03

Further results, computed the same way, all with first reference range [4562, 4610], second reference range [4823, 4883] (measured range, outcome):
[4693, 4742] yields 0.05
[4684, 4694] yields -0.09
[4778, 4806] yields 0.09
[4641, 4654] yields -0.05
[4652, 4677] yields -0.02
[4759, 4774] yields 0.04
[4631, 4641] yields -0.03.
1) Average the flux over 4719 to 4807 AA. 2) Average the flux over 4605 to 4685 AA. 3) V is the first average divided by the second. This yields 0.9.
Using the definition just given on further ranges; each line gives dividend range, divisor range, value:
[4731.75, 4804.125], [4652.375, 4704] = 0.89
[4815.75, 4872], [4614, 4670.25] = 0.99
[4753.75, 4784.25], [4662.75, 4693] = 0.91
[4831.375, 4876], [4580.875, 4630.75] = 1.03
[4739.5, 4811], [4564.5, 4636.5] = 0.95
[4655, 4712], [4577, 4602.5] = 1.05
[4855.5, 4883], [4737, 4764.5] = 1.16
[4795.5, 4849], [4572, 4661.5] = 0.99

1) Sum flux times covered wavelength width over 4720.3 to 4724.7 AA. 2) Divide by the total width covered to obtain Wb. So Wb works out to 3.63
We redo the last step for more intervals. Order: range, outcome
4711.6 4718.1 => 3.97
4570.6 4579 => 3.88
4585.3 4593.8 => 3.94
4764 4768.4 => 3.72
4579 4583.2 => 3.87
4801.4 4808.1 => 4.29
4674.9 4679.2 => 4.09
